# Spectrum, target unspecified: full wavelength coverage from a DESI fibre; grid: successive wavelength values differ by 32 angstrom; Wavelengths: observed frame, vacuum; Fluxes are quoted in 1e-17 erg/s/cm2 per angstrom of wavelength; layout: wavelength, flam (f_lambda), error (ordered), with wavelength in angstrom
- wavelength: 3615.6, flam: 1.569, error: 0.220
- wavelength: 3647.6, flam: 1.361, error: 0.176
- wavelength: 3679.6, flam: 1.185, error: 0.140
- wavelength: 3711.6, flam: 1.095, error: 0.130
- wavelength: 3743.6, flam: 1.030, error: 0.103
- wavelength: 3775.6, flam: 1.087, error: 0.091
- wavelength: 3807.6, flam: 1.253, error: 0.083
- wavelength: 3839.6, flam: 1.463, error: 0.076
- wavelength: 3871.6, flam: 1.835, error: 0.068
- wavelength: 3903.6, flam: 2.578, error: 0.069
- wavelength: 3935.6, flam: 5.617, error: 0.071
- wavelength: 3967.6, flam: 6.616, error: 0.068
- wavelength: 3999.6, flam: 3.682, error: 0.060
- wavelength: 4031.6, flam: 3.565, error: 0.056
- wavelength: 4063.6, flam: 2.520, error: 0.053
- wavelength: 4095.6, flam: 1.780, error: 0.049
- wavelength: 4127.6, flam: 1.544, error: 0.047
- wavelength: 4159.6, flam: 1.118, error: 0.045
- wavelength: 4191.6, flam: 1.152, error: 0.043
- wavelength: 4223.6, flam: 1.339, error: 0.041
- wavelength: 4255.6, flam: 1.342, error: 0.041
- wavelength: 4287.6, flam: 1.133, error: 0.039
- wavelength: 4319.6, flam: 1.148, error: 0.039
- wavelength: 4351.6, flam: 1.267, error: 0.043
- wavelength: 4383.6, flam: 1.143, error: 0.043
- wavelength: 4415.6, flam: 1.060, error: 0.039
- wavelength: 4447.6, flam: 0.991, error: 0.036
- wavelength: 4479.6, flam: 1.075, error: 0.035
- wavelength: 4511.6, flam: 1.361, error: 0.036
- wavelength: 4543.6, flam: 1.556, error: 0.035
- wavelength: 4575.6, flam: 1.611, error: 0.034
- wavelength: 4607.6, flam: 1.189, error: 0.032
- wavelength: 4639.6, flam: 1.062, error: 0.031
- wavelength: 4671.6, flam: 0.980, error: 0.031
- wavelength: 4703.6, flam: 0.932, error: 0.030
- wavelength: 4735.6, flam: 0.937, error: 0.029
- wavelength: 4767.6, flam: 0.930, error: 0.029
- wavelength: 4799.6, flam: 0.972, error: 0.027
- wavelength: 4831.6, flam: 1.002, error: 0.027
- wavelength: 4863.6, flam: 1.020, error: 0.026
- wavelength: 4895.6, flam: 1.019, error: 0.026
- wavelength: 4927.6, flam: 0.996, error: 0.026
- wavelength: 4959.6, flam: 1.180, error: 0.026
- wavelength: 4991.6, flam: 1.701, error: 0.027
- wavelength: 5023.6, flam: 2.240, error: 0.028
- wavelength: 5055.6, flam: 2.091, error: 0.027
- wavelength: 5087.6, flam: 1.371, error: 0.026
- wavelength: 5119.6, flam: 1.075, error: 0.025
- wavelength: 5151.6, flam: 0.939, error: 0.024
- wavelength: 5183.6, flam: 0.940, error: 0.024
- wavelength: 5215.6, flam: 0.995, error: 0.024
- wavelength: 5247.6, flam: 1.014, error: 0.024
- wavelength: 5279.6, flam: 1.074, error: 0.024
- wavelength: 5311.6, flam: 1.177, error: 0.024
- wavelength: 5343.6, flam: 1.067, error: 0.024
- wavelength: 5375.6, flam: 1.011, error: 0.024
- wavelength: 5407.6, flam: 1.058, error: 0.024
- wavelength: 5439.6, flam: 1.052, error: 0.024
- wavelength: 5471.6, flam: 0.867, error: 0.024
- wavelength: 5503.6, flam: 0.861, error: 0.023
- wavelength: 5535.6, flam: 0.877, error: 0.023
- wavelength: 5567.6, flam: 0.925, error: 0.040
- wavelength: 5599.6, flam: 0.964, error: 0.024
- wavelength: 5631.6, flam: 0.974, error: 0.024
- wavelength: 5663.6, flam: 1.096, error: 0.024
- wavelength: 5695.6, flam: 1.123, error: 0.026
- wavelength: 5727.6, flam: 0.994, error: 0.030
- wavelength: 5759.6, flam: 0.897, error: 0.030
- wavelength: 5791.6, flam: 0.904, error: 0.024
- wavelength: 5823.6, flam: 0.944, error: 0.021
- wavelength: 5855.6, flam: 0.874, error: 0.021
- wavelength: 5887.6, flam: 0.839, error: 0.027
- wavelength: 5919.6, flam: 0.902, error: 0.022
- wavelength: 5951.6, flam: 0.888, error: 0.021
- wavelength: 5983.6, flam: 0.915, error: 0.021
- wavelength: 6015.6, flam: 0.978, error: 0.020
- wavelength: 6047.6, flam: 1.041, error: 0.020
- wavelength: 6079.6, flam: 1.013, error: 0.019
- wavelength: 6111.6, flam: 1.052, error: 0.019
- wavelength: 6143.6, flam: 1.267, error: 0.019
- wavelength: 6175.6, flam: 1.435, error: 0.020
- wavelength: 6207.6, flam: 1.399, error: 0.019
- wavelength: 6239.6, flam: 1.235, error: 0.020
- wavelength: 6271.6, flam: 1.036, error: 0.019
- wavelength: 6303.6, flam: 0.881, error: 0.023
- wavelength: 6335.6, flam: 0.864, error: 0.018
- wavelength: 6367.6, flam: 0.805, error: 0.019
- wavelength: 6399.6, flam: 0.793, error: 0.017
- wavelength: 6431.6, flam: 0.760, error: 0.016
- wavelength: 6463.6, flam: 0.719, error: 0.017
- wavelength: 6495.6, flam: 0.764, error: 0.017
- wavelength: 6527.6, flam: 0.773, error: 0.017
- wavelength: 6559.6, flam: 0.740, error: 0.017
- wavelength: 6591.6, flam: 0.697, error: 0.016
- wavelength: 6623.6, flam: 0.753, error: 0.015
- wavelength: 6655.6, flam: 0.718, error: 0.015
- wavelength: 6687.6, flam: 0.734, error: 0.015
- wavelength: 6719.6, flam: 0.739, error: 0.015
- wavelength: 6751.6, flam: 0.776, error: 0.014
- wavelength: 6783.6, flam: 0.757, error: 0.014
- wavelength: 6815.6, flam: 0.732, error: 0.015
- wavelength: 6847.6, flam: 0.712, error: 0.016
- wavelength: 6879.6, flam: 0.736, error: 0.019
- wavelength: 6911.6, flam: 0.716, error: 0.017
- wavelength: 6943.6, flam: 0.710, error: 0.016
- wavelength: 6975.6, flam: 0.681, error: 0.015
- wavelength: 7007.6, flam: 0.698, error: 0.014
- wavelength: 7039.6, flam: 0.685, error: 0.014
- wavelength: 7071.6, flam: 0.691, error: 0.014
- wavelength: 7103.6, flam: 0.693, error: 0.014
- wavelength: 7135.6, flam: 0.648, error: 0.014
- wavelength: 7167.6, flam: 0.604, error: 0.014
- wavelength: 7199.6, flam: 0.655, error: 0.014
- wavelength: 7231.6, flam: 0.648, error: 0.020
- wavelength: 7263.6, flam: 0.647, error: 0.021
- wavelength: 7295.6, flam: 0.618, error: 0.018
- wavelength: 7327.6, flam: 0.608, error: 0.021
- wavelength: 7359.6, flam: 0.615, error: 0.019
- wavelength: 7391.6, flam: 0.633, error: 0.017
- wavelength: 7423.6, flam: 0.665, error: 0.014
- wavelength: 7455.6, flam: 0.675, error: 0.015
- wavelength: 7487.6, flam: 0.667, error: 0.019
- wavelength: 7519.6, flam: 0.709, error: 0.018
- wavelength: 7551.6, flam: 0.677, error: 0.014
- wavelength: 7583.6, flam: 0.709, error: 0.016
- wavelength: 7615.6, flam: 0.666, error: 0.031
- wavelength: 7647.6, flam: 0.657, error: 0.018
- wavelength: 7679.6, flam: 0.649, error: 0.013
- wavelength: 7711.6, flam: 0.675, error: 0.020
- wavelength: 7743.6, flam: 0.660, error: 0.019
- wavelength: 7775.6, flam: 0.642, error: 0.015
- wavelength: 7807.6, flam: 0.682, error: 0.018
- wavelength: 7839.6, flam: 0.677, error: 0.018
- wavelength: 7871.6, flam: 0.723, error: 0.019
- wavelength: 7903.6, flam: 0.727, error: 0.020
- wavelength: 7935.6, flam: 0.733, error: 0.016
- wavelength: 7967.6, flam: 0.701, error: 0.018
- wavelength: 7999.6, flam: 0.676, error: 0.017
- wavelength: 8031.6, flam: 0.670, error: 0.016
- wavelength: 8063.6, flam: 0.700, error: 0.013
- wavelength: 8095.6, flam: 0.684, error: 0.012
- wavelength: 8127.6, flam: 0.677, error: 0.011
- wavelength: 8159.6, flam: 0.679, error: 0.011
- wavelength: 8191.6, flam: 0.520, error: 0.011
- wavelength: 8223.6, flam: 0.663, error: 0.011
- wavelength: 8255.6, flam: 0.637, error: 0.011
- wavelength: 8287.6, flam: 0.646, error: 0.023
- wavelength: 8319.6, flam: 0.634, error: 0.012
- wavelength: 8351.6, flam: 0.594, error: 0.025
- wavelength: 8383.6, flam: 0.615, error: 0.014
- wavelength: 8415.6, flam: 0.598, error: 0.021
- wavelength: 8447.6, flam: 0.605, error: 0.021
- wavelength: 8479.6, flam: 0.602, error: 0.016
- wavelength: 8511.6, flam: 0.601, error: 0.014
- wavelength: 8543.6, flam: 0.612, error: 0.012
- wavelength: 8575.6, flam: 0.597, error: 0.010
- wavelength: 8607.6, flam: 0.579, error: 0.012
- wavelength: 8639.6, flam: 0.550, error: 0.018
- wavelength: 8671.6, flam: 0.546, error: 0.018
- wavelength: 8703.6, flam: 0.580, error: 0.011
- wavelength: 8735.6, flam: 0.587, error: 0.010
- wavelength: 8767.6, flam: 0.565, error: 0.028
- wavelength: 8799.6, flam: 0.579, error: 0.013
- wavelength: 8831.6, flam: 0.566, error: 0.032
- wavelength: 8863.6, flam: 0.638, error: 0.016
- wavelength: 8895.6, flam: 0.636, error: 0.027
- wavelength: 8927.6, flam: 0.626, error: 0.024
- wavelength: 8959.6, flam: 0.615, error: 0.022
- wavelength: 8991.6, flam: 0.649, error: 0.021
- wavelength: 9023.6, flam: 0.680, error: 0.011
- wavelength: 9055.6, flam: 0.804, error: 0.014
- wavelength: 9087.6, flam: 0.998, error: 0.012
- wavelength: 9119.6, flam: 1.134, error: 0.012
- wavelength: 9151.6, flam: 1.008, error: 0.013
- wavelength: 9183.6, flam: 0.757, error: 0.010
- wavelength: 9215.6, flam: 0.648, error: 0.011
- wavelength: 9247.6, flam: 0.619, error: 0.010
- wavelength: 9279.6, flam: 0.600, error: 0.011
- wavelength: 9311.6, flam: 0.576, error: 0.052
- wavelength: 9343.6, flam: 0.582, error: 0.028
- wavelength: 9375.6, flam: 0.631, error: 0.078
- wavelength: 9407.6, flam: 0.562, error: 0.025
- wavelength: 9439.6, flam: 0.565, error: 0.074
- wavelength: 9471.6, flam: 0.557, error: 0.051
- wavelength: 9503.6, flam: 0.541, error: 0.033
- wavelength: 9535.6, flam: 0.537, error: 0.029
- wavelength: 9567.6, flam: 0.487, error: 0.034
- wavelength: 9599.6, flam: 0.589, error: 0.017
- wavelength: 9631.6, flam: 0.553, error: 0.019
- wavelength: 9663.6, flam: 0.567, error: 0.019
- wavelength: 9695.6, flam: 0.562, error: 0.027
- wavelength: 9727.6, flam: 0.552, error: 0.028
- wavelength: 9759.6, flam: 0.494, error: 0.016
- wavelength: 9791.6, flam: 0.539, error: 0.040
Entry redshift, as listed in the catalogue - 2.253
